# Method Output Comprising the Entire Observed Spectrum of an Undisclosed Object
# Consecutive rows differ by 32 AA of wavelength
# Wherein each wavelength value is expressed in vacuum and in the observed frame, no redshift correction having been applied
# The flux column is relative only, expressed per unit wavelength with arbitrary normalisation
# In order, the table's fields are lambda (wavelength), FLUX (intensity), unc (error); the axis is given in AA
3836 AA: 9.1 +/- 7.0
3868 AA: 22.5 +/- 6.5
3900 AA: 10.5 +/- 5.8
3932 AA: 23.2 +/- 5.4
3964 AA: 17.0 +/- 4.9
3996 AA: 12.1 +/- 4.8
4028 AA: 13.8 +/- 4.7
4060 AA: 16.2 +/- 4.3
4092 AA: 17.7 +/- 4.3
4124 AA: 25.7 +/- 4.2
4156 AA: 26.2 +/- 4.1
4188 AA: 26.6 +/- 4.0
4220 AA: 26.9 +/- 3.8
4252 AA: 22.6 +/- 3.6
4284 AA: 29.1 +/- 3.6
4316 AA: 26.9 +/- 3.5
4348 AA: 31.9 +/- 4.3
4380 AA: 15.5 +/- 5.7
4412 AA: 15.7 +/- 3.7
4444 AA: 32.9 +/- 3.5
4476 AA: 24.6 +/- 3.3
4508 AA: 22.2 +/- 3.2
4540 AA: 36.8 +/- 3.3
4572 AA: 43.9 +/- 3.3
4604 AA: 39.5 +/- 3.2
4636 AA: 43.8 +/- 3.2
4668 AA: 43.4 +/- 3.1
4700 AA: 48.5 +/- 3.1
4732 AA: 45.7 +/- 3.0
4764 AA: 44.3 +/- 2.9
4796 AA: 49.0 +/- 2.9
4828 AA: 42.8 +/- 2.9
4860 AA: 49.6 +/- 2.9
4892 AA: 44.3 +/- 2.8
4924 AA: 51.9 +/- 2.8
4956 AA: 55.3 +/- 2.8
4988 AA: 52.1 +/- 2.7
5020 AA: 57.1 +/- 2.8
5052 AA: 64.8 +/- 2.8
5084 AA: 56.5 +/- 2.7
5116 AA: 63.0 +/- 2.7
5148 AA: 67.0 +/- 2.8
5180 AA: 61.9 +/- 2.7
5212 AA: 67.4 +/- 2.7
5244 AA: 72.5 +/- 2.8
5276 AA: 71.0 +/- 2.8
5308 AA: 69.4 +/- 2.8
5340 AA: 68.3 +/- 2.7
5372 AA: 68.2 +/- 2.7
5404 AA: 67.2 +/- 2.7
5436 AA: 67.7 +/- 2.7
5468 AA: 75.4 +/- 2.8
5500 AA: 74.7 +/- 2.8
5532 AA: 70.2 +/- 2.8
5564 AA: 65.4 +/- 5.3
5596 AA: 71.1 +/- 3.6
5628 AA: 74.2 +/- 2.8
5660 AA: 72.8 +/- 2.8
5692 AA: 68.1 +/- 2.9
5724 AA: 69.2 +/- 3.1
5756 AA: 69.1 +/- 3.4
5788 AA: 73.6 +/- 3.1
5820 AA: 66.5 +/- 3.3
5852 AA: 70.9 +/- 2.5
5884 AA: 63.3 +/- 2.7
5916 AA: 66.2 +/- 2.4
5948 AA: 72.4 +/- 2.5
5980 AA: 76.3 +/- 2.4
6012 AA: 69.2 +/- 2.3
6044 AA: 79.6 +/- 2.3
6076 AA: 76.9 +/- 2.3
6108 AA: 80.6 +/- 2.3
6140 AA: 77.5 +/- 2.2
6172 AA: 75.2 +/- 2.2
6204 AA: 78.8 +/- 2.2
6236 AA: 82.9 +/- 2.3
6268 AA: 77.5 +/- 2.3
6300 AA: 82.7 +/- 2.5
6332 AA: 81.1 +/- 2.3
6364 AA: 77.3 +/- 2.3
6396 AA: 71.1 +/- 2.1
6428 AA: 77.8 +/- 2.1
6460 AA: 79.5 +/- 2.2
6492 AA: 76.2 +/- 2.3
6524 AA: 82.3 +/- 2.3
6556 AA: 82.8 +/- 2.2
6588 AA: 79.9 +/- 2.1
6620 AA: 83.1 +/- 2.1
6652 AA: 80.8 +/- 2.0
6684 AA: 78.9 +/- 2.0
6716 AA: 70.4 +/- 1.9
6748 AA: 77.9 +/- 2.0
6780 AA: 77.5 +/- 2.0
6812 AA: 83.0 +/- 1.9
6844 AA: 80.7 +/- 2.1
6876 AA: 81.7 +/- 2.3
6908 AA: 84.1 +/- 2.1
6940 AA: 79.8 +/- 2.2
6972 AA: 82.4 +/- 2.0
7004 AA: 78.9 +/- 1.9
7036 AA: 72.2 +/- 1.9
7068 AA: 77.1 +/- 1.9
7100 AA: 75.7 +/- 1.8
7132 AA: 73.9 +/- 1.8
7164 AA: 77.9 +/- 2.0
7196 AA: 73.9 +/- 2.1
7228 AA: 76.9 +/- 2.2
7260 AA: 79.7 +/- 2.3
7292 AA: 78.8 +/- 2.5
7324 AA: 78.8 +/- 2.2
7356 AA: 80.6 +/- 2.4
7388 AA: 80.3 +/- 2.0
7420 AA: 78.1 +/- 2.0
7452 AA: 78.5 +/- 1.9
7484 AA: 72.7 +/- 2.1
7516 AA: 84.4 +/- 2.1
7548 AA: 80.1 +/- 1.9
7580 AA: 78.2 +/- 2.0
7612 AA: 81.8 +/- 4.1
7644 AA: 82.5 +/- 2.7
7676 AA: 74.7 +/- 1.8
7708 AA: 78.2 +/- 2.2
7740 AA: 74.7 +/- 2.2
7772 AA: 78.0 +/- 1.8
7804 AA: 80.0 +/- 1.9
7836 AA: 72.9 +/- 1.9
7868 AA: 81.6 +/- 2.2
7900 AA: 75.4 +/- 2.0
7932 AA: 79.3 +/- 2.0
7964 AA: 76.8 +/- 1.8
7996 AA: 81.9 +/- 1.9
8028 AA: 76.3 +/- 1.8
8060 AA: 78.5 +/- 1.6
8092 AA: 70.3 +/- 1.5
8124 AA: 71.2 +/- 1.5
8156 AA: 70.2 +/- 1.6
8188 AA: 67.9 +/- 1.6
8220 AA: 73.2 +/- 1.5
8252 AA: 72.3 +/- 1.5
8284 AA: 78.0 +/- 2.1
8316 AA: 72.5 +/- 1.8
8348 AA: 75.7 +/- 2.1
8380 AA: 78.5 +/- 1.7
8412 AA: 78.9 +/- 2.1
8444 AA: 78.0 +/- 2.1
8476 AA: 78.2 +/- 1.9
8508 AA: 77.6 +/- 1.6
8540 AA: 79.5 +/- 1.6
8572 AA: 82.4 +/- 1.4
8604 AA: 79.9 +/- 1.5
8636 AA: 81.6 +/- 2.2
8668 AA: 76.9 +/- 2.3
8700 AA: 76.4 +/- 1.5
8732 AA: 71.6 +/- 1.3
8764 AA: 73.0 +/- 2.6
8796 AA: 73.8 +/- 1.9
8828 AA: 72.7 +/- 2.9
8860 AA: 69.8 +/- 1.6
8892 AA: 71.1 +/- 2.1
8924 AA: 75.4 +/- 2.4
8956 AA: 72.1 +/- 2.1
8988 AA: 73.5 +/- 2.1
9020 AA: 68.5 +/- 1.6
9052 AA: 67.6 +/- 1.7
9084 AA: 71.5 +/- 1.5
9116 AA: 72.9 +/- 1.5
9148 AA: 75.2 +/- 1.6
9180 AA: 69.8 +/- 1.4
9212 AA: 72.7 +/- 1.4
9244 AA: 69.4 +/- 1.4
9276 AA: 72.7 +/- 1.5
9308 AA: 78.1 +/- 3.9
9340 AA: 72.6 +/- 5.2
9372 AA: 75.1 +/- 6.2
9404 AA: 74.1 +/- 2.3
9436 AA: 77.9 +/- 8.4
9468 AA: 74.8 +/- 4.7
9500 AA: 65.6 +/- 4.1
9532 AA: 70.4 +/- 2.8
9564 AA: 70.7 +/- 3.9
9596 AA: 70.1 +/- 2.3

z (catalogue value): 0.14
